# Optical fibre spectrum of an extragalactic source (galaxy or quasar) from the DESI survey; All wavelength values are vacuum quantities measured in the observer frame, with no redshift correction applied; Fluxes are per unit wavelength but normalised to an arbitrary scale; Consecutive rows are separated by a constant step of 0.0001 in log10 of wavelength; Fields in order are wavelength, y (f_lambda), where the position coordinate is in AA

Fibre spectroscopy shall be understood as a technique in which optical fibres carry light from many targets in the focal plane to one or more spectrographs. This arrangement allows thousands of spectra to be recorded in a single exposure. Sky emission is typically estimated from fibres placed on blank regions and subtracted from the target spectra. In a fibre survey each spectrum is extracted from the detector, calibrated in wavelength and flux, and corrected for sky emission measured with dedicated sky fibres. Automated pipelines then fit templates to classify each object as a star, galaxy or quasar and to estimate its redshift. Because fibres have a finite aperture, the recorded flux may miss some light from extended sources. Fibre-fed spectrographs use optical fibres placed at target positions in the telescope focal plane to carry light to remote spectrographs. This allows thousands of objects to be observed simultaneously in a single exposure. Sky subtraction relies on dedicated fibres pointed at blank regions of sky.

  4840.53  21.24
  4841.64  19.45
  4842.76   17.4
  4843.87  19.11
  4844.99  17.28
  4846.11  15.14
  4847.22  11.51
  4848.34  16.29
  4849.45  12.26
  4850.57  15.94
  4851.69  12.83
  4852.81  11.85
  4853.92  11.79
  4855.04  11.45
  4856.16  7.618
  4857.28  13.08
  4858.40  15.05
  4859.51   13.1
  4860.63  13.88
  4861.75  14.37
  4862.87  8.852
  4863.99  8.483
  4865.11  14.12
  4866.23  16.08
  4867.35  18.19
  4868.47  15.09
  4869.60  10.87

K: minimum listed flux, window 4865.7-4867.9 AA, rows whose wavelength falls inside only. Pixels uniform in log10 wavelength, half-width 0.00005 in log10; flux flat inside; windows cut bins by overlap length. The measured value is 16.08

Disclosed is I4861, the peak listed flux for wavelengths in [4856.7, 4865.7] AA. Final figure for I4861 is 15.05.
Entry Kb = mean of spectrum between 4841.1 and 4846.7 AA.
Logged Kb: 17.6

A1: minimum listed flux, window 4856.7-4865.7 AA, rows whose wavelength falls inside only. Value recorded 8.483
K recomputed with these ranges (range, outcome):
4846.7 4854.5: 11.51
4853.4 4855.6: 11.45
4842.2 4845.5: 17.28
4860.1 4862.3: 13.88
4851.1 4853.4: 11.85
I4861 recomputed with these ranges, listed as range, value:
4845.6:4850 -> 16.29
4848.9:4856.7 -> 15.94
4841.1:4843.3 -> 19.45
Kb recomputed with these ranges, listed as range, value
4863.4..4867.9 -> 14.2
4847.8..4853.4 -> 13.8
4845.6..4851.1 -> 14.2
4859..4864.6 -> 11.7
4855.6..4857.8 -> 10.3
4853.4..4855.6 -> 11.6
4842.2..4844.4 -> 18.3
